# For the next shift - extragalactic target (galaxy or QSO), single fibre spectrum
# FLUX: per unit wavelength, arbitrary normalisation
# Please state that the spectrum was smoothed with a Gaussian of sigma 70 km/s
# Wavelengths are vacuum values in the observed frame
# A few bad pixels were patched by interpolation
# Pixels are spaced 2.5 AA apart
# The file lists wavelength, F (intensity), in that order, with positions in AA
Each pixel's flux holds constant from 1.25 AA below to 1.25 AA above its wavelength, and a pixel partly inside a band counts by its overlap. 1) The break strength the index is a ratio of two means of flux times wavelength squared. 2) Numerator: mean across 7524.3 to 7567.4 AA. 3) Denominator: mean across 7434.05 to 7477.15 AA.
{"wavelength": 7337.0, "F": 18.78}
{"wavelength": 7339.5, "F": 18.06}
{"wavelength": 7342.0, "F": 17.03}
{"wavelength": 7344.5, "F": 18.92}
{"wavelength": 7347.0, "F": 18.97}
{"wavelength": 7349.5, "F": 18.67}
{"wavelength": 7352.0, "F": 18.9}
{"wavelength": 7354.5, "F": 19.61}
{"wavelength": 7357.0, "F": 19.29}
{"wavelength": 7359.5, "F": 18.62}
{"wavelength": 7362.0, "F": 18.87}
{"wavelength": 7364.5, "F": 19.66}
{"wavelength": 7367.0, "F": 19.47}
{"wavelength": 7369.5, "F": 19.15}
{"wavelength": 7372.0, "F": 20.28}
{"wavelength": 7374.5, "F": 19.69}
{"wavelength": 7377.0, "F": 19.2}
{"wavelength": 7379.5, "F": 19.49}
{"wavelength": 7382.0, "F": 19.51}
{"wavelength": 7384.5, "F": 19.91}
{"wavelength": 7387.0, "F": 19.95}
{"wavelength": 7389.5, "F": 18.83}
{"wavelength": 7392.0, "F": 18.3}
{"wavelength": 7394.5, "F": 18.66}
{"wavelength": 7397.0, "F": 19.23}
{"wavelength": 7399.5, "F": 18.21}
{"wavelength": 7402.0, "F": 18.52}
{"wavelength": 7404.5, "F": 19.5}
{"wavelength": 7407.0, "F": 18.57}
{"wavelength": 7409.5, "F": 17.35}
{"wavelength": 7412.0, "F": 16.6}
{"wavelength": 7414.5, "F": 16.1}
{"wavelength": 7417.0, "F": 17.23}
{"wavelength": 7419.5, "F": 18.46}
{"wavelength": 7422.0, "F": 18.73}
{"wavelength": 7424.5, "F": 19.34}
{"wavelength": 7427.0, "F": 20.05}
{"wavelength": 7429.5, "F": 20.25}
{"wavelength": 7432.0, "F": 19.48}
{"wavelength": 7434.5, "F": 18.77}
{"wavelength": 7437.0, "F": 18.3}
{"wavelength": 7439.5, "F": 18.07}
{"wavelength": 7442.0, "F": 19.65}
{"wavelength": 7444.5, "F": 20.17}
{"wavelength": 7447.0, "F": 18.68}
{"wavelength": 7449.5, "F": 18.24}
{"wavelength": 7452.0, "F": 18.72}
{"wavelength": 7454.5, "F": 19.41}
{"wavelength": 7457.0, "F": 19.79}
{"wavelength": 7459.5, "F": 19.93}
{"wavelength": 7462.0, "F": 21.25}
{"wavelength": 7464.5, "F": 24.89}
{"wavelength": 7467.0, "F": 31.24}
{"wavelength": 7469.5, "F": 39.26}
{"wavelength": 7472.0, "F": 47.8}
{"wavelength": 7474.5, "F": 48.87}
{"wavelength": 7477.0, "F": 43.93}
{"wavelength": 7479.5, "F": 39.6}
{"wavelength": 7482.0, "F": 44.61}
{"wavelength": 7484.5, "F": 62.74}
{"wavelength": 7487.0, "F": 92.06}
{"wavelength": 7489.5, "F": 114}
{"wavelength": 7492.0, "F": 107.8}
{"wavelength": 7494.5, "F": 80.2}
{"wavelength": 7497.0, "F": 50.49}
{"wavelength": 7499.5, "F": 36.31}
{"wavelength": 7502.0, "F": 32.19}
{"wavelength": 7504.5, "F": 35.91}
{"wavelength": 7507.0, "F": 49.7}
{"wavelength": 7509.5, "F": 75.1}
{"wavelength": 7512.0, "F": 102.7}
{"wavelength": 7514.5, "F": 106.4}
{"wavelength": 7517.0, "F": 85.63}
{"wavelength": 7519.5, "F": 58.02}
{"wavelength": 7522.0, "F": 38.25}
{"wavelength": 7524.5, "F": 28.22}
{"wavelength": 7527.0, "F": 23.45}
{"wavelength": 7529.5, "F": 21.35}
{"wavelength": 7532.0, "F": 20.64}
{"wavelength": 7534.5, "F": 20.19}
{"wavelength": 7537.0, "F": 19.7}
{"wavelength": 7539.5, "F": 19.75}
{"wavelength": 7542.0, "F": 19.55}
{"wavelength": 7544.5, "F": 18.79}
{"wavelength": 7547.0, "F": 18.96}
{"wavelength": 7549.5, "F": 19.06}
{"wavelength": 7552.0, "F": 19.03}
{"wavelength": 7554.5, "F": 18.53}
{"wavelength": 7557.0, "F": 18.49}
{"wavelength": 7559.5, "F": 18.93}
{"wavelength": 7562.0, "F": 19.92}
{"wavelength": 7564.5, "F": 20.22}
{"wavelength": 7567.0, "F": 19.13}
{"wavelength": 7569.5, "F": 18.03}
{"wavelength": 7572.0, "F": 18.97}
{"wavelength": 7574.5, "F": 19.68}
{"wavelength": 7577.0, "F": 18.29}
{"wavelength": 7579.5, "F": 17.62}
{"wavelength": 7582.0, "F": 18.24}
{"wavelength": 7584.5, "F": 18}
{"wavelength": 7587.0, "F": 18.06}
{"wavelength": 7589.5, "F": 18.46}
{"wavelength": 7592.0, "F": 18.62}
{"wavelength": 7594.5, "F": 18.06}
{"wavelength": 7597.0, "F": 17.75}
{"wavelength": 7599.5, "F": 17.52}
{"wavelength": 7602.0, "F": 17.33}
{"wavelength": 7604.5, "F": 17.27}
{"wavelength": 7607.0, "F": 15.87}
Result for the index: 0.80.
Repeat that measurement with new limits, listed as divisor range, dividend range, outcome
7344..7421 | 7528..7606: 1.05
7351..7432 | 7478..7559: 2.54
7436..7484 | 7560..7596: 0.67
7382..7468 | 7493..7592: 1.74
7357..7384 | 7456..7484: 1.88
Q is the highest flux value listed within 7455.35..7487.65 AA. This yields 92.06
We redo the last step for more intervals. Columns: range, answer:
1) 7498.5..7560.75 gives 106.4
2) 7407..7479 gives 48.87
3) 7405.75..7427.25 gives 20.05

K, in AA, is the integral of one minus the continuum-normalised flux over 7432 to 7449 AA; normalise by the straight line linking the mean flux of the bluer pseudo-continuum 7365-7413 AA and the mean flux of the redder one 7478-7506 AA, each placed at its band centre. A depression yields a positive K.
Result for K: 9.1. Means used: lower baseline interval 19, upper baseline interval 63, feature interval 18.9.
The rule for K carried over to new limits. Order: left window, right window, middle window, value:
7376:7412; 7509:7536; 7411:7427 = 4.7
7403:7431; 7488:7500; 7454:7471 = 9.2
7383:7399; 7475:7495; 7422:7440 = 9.6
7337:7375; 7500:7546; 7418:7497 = -3.1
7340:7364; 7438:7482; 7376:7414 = 6.2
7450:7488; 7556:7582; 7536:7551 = 2.8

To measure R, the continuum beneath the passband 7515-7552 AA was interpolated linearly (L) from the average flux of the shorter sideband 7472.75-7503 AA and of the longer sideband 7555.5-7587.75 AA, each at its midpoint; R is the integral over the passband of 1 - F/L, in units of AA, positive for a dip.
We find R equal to 9.2 AA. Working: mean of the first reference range 62.7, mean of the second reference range 18.7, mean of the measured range 30.6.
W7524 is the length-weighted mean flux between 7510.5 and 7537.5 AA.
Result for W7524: 48.7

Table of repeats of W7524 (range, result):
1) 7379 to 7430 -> 18.7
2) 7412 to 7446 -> 18.7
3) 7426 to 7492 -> 35.3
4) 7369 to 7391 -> 19.6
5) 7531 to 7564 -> 19.4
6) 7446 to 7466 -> 20.3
